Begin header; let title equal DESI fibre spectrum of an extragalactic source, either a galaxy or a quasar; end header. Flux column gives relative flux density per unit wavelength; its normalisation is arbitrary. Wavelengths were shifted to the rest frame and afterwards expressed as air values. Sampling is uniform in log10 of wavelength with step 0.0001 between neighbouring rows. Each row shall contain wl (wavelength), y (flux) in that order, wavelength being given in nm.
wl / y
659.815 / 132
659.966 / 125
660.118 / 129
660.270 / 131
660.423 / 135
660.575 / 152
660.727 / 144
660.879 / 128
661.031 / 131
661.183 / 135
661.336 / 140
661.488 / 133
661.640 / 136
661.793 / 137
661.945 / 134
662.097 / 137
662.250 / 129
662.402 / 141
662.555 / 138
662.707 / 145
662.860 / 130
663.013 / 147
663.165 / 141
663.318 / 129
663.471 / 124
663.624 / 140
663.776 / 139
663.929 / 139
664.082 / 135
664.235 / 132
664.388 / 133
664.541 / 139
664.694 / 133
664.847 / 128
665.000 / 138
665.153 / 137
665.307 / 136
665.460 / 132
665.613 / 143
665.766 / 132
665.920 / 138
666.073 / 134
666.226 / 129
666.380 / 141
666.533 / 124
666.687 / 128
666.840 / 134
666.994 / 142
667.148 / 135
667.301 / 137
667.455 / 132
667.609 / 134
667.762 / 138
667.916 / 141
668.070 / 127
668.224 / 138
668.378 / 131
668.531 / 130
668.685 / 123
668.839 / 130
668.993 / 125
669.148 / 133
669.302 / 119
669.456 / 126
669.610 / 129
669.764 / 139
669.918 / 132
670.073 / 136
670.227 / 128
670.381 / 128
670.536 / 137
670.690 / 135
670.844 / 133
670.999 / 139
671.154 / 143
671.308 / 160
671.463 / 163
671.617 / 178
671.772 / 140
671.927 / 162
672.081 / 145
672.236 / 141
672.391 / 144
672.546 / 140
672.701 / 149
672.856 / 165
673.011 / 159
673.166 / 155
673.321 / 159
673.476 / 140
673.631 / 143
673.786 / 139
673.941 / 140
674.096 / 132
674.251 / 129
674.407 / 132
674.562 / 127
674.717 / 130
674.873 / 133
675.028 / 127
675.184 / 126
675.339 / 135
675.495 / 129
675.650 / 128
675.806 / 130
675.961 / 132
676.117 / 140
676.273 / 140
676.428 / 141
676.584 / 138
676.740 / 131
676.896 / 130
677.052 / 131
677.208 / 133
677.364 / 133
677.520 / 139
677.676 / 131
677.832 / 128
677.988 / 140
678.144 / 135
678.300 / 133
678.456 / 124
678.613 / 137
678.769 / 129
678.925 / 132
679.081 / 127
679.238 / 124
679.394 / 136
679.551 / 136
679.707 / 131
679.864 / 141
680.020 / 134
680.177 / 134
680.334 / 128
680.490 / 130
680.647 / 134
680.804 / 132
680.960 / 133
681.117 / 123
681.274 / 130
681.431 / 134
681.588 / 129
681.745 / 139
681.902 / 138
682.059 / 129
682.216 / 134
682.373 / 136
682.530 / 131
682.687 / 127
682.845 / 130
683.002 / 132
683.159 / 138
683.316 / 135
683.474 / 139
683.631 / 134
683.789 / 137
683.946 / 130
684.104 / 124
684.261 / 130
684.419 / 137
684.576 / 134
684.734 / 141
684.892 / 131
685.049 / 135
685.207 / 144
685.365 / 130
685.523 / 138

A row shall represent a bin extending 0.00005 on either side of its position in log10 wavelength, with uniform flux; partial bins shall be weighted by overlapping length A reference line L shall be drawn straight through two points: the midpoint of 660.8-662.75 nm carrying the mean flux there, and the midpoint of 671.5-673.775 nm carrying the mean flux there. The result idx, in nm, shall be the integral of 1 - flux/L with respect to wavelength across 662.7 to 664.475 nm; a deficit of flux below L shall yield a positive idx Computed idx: 0.030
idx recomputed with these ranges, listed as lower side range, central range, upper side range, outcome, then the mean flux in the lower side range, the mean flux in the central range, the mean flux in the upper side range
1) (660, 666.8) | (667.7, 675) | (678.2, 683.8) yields -0.283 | 135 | 139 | 132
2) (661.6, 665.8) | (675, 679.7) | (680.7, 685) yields 0.043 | 136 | 133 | 133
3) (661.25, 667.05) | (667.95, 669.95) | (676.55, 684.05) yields 0.074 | 135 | 130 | 133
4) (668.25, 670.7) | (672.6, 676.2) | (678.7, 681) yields -0.197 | 130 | 138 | 132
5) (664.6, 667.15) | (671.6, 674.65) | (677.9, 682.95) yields -0.274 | 134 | 145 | 132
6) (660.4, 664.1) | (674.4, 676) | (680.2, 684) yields 0.052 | 137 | 130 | 133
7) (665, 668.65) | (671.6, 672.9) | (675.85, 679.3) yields -0.158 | 134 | 150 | 133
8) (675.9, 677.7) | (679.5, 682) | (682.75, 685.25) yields 0.033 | 135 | 133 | 134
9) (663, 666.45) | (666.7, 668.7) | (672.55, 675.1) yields 0.046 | 135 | 134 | 141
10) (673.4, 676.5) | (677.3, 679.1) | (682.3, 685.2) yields 0.016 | 134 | 133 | 134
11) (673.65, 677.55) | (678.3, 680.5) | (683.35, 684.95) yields 0.027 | 133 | 132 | 134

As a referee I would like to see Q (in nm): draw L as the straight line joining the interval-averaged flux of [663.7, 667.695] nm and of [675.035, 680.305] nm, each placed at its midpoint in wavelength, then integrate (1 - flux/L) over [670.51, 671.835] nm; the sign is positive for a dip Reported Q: -0.14 nm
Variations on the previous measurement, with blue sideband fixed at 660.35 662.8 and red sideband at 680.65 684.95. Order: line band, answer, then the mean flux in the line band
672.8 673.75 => -0.13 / 153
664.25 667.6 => 0.04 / 134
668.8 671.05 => 0.07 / 131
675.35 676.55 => 0.00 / 134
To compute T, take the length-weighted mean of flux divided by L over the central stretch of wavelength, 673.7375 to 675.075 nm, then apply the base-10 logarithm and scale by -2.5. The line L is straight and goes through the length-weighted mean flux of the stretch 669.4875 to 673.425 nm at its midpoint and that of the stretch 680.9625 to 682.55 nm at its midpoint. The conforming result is 0.08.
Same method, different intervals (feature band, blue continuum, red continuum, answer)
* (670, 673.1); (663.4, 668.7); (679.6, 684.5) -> -0.10 mag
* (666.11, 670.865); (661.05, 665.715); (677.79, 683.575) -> 0.02 mag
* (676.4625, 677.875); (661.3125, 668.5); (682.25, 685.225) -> 0.01 mag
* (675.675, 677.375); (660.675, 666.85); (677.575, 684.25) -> -0.01 mag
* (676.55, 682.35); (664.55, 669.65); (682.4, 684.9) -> 0.01 mag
